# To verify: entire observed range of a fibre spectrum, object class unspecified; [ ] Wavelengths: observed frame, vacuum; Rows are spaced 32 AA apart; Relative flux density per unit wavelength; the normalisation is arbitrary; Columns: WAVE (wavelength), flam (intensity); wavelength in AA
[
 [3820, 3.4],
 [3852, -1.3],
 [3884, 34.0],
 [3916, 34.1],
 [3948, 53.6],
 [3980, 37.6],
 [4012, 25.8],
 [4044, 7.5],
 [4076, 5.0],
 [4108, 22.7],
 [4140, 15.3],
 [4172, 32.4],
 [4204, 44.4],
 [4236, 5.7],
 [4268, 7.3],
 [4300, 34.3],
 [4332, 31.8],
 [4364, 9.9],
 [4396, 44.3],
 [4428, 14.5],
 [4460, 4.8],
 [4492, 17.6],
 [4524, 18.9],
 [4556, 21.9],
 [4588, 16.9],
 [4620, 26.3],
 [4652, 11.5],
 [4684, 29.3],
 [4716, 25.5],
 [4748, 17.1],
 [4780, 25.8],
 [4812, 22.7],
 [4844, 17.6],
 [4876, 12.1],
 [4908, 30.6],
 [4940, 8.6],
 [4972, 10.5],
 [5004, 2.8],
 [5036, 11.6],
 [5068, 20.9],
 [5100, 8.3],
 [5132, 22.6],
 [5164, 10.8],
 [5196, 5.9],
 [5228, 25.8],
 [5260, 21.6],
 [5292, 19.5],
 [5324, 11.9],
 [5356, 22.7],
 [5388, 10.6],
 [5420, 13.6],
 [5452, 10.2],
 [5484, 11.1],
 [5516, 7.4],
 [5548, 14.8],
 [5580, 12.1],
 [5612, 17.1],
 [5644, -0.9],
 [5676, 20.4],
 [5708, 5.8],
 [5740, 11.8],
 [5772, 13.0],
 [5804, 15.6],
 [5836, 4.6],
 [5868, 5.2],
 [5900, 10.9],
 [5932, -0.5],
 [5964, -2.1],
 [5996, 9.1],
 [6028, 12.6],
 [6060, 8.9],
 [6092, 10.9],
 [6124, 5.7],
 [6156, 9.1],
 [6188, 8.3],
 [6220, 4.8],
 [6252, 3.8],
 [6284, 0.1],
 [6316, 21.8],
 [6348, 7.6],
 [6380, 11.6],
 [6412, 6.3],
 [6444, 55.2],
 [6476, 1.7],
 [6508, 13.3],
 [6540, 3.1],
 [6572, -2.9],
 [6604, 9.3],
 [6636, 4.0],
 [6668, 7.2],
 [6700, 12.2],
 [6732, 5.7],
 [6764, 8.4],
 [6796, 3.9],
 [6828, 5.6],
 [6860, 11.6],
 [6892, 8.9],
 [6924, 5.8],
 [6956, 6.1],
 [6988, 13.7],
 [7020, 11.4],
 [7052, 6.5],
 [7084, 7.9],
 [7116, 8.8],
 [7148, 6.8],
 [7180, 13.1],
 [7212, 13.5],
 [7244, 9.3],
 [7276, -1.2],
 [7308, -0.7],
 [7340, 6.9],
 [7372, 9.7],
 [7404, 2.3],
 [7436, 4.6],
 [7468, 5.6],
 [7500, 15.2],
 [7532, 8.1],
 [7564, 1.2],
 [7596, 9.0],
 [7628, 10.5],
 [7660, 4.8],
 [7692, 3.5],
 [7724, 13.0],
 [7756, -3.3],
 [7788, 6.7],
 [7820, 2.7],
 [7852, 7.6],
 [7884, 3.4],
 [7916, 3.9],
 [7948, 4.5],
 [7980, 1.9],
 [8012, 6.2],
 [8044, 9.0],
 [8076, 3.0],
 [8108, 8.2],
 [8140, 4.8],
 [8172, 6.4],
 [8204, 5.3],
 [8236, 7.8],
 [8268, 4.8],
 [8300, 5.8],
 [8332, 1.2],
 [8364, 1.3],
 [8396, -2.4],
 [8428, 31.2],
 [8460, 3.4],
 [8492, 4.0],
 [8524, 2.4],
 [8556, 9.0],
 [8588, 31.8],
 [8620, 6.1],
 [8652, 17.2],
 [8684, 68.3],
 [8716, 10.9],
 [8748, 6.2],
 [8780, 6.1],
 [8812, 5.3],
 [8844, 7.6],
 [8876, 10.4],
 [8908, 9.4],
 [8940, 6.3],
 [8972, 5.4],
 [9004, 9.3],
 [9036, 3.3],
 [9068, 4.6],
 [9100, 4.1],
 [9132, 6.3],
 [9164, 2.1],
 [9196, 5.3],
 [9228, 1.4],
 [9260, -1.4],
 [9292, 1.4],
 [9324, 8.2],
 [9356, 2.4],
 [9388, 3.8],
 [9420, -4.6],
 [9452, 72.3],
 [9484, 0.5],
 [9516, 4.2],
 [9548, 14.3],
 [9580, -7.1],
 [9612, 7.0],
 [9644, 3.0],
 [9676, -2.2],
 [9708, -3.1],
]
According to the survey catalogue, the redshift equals 0.73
